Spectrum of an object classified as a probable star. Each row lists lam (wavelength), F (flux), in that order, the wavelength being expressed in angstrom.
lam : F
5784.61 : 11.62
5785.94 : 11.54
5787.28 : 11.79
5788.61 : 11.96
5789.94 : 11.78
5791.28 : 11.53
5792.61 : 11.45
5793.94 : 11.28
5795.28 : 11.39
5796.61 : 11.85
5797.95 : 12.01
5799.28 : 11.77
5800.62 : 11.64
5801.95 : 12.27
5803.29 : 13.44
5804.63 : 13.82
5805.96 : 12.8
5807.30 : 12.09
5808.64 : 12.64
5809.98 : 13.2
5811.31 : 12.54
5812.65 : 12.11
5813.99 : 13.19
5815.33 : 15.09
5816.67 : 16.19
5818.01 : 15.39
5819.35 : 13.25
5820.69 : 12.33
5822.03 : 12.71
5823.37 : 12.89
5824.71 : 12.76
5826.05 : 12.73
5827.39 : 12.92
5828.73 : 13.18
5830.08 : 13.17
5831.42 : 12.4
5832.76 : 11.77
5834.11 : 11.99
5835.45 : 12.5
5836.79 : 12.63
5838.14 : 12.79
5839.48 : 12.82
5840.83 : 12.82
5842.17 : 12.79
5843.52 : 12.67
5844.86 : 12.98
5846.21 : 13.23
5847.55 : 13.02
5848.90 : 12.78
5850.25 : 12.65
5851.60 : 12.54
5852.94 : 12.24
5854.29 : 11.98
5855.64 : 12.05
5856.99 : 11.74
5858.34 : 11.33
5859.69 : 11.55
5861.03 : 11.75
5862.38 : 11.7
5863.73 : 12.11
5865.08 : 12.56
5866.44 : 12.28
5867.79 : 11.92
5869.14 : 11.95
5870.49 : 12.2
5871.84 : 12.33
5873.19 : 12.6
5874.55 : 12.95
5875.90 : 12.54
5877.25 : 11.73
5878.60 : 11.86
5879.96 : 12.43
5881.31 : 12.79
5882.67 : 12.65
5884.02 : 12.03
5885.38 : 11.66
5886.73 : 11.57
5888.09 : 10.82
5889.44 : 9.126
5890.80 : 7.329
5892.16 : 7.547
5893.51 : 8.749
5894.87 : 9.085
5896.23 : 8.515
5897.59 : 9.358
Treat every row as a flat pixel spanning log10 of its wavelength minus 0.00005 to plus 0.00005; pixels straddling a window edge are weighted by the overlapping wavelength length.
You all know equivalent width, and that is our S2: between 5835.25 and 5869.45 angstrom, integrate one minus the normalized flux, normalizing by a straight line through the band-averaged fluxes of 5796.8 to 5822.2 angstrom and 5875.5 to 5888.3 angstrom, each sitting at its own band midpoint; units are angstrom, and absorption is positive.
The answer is 0.3 angstrom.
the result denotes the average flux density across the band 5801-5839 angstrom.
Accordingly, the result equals 13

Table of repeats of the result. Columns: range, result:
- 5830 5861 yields 12.4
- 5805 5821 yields 13.4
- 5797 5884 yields 12.6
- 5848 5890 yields 12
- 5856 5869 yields 11.9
